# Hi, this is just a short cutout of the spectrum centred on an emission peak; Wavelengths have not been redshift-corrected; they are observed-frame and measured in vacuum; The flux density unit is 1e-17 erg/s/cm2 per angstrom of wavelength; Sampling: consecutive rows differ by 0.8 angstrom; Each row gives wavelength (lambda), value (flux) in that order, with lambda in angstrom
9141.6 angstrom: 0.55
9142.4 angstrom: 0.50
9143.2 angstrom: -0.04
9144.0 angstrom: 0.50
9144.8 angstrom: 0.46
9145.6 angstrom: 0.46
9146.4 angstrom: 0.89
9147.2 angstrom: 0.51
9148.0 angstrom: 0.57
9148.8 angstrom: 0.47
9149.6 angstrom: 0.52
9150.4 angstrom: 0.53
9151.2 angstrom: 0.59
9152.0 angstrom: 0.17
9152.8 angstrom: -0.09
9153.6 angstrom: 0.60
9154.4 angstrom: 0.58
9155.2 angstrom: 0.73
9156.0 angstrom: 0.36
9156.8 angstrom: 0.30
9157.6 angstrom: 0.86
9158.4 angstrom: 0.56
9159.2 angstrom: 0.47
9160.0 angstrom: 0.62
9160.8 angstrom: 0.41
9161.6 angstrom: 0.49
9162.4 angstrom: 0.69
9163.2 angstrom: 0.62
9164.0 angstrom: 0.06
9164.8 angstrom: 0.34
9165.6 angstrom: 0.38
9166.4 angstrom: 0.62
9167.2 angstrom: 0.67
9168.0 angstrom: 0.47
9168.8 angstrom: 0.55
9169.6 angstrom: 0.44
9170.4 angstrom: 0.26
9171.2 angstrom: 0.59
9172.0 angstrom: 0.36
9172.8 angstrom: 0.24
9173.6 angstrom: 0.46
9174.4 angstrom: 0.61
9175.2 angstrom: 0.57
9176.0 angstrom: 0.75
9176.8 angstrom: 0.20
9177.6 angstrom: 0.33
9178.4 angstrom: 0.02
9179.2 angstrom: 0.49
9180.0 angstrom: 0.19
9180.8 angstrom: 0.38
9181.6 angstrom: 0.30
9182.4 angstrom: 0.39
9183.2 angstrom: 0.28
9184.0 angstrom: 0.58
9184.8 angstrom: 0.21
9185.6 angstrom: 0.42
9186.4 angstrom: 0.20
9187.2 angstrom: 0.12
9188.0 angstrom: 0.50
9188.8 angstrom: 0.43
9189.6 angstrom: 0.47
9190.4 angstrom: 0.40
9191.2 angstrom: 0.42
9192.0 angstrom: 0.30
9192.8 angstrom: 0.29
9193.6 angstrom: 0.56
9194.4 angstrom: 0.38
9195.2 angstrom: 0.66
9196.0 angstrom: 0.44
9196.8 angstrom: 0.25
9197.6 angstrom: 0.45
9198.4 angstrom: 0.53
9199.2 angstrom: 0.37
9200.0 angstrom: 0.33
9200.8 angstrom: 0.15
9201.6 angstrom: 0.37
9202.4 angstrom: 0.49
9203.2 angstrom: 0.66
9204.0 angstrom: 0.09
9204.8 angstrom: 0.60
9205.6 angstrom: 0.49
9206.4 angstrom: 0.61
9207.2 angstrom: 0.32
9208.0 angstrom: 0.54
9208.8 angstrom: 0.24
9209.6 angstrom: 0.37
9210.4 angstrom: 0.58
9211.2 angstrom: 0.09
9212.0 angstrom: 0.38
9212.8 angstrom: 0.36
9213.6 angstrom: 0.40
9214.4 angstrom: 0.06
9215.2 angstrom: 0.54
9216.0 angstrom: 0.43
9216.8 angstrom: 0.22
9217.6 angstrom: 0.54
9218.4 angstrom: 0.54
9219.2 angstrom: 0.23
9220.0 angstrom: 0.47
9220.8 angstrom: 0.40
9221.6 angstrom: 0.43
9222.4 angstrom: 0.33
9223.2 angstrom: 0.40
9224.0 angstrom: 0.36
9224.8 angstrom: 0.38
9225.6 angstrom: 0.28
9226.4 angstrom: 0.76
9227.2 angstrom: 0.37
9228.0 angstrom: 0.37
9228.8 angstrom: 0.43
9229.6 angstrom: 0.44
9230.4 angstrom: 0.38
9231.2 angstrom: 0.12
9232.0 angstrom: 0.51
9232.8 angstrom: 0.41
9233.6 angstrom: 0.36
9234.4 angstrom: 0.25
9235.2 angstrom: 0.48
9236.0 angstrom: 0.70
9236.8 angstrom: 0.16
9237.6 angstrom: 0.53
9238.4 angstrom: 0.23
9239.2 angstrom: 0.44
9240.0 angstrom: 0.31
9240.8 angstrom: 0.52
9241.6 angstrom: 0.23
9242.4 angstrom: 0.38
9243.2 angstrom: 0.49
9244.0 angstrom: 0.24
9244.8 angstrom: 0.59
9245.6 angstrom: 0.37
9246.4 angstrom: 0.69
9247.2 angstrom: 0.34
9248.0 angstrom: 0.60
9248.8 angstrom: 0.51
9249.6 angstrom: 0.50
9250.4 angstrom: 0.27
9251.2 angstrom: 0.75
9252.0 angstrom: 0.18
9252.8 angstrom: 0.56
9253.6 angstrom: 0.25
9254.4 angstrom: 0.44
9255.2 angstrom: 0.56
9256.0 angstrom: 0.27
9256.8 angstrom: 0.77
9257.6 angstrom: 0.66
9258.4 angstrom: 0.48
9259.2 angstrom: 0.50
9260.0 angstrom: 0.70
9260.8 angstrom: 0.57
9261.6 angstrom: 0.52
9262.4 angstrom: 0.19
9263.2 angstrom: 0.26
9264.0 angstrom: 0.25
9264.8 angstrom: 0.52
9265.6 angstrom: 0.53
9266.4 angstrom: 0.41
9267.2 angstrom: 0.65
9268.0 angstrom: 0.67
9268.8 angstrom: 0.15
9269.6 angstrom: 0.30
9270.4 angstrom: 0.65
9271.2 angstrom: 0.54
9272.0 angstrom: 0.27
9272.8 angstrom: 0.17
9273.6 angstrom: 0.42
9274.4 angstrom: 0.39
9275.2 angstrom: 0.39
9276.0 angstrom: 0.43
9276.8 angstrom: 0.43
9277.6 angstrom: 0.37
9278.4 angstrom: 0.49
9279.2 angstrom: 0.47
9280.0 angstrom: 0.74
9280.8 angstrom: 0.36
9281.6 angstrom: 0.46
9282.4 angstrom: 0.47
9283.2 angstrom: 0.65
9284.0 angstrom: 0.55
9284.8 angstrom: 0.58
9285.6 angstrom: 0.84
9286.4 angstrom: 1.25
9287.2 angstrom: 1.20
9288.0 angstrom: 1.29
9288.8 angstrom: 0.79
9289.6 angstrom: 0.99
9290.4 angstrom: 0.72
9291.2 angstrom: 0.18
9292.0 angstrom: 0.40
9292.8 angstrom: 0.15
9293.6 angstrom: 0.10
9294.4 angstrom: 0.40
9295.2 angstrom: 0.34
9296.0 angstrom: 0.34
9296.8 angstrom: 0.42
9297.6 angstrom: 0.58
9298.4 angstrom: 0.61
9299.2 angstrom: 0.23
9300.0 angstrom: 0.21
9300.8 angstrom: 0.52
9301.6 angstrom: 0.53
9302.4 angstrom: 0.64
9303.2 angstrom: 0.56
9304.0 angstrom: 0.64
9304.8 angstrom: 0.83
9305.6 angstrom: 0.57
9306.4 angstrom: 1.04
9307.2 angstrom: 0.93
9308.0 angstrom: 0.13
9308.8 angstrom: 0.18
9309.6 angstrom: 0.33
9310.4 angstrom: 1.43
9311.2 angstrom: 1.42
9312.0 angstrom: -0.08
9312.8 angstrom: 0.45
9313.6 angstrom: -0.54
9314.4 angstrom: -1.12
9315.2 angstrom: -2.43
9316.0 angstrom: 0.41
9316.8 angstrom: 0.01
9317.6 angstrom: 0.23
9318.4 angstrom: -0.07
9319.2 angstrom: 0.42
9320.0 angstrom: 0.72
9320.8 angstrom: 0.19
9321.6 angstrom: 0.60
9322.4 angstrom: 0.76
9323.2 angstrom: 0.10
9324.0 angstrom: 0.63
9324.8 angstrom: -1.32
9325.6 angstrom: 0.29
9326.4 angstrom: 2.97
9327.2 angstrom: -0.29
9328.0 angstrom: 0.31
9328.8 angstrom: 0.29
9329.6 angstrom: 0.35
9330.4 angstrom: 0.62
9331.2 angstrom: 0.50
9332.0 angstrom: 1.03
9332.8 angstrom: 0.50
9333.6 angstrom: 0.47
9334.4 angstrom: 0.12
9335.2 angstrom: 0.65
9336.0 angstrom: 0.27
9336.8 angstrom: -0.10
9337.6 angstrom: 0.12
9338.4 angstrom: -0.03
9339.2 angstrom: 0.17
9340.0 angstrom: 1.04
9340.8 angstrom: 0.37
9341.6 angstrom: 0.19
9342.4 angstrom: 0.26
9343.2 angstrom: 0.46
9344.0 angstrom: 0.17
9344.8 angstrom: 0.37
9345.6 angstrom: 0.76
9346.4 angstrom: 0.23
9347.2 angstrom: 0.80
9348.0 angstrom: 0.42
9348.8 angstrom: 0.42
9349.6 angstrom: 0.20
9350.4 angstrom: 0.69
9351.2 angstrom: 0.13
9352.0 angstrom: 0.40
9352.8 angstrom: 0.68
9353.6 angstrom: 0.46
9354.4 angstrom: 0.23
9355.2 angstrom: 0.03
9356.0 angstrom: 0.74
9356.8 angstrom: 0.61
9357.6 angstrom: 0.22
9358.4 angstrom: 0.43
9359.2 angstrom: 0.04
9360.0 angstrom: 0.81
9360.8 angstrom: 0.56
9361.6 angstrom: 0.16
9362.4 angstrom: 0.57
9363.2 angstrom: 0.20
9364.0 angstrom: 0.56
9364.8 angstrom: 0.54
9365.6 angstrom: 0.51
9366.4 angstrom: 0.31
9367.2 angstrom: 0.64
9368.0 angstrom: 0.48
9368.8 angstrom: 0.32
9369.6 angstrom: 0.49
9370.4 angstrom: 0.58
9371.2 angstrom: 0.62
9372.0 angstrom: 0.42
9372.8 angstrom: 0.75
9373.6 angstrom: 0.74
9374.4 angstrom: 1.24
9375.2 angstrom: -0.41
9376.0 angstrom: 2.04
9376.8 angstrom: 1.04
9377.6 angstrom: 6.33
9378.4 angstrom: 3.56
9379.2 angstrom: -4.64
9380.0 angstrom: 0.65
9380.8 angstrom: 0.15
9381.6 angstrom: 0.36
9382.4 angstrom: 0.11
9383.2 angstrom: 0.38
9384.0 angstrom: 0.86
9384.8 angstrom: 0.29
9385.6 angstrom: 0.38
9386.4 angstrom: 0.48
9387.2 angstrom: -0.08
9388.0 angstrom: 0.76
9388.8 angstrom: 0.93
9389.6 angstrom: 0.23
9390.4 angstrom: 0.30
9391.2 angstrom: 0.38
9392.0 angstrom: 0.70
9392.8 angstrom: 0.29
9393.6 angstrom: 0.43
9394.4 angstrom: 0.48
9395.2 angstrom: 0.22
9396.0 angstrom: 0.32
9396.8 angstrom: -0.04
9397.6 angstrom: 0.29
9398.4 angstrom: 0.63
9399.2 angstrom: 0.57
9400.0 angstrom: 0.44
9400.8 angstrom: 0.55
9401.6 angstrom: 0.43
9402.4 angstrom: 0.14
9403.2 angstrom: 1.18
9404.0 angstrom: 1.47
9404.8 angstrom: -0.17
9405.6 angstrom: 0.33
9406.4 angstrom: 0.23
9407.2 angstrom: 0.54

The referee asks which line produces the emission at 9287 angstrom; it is [S II]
